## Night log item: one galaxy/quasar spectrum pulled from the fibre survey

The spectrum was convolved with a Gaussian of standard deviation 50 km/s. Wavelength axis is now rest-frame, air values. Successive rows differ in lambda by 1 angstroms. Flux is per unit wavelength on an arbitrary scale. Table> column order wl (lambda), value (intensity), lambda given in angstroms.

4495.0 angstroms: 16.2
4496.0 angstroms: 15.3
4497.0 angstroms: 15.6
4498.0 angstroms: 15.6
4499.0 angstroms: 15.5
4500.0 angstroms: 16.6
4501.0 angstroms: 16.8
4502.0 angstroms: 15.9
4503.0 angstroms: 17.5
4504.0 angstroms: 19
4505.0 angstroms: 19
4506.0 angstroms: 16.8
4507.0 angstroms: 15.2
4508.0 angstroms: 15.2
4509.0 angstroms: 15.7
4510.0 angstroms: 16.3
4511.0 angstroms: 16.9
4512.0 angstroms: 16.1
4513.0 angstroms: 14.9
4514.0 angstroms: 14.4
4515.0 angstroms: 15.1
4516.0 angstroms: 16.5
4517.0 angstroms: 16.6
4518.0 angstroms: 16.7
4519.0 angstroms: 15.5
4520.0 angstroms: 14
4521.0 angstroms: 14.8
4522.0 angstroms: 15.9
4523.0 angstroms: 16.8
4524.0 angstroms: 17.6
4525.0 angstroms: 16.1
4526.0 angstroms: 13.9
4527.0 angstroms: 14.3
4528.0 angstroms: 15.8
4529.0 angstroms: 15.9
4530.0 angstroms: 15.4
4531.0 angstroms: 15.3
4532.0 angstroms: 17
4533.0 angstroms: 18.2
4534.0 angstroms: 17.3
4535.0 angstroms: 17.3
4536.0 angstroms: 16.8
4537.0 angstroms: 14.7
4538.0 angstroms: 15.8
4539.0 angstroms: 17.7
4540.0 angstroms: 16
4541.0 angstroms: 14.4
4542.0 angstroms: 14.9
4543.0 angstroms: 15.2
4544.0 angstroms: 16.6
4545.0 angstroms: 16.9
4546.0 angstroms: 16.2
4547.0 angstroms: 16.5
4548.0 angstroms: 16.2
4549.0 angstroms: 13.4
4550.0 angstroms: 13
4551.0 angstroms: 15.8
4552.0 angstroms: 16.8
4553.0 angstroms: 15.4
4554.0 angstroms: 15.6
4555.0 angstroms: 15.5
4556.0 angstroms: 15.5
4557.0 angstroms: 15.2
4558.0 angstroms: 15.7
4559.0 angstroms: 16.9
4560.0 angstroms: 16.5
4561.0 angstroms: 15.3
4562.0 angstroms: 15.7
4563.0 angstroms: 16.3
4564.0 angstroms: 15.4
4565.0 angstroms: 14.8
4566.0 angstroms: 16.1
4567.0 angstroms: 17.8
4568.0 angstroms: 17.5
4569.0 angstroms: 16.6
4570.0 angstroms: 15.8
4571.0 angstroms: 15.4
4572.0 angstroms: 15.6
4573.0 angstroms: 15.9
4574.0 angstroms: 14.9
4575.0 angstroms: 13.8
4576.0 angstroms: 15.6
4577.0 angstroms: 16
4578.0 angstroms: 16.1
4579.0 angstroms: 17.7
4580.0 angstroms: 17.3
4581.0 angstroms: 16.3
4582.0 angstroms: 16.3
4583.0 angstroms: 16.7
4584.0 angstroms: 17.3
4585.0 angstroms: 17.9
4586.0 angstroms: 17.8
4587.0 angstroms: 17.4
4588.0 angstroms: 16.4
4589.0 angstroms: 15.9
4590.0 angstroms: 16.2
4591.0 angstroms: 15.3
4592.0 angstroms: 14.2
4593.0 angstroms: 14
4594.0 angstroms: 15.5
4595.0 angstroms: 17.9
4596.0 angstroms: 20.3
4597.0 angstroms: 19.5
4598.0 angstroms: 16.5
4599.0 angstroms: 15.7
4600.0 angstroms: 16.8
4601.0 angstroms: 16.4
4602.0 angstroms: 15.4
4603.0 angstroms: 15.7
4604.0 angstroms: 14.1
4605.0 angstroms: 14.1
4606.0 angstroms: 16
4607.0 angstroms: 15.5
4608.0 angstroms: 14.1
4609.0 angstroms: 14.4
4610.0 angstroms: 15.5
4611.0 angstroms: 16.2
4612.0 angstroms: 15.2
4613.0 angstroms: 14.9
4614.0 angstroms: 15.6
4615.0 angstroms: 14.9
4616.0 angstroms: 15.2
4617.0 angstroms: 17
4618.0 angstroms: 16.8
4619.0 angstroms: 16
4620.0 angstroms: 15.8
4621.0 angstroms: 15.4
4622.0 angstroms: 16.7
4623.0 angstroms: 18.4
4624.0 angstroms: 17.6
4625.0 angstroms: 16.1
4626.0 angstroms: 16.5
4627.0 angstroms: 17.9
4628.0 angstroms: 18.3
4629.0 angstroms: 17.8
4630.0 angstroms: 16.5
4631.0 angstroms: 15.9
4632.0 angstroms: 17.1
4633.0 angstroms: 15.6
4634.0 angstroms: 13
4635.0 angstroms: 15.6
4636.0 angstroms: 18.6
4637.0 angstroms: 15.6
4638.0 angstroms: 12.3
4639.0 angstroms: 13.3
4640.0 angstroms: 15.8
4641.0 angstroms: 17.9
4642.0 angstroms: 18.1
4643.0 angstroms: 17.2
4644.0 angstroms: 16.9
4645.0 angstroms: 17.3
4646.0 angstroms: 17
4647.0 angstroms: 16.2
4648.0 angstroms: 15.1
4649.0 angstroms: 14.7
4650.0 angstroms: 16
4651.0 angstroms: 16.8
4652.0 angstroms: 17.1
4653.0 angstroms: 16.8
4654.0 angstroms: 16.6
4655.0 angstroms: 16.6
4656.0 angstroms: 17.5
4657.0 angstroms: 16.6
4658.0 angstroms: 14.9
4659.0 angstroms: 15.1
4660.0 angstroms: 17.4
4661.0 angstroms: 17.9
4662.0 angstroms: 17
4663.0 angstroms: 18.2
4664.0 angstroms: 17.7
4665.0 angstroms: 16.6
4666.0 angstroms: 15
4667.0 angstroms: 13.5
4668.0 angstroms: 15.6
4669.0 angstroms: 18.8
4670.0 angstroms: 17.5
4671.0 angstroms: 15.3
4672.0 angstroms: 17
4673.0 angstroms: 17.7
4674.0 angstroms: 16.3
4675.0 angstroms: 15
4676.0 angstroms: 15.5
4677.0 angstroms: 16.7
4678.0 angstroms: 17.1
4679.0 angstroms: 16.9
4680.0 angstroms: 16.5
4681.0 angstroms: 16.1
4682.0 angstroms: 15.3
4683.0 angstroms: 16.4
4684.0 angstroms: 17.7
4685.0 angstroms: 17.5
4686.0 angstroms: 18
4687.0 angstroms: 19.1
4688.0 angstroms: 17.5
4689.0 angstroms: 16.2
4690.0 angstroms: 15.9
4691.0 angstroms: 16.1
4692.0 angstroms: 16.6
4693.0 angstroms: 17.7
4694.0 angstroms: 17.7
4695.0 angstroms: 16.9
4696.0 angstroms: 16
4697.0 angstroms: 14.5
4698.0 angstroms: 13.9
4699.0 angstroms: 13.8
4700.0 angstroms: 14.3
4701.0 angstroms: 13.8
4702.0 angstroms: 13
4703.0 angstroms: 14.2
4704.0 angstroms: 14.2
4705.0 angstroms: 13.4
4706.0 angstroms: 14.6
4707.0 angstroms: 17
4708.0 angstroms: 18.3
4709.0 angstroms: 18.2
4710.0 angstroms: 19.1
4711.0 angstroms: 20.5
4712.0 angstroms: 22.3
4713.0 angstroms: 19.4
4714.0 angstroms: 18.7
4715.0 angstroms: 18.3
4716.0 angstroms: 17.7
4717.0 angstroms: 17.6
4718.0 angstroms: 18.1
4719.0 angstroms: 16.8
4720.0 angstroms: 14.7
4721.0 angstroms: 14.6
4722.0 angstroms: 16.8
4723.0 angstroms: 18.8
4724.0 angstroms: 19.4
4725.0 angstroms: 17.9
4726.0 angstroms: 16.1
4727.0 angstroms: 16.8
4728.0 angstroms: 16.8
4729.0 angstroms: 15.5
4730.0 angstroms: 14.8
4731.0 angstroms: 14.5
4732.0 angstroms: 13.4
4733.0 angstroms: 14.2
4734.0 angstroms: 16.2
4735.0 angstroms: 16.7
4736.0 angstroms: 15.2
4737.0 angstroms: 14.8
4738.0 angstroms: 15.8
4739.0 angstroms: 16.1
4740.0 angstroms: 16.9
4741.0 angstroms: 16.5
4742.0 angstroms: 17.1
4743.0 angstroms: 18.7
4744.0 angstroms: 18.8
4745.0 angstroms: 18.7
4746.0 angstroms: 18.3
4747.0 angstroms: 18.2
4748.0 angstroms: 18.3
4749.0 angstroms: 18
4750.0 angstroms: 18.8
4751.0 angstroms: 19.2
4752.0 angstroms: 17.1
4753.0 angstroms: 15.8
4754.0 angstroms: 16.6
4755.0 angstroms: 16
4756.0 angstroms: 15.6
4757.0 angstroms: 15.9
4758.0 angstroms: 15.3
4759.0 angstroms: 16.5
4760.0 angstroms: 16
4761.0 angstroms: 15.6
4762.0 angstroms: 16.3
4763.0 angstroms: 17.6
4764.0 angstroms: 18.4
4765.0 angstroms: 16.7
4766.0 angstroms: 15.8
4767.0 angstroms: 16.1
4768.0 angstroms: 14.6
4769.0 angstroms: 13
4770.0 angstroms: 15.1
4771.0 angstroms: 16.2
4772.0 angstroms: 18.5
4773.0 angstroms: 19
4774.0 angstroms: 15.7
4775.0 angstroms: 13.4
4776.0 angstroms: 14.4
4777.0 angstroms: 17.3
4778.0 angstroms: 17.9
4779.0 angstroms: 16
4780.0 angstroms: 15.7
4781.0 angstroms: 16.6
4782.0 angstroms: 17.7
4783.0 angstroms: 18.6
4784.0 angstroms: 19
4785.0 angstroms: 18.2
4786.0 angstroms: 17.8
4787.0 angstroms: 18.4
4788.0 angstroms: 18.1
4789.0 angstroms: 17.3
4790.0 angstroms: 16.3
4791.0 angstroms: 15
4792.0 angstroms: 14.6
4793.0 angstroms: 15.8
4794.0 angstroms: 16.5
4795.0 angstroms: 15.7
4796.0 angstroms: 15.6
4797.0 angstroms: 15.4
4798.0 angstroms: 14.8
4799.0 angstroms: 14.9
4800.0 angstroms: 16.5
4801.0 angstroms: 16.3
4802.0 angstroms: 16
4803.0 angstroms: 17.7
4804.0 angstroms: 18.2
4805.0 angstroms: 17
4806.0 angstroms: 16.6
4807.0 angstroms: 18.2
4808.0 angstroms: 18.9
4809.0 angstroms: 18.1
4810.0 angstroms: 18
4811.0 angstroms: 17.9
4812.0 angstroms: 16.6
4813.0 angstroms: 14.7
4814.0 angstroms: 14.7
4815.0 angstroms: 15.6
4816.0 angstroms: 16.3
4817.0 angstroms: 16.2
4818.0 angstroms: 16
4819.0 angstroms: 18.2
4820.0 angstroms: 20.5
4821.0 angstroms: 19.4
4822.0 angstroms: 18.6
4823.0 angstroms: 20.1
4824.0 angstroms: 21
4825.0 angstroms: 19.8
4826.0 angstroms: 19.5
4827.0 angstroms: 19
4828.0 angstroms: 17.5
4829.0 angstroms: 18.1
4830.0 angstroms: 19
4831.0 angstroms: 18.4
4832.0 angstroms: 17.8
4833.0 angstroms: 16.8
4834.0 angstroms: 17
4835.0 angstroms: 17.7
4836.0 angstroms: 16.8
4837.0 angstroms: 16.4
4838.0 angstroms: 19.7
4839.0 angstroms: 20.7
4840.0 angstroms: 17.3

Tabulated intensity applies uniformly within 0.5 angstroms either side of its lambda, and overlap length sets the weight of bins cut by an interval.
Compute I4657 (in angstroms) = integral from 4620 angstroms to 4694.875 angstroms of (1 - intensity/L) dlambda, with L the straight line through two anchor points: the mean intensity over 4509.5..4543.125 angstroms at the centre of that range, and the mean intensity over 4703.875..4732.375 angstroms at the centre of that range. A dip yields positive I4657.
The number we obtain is 0.7 angstroms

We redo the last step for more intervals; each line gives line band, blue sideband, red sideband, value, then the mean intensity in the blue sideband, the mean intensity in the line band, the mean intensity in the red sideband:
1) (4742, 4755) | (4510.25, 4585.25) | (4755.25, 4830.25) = -0.9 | 15.9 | 17.9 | 16.9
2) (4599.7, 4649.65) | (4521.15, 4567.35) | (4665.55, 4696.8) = 0.9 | 15.9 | 16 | 16.6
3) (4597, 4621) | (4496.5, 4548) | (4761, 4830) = 1.1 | 16.1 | 15.6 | 17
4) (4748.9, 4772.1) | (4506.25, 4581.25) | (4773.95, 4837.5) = 0.8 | 15.9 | 16.4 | 17.2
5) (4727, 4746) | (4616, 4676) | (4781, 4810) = 0.6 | 16.4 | 16.2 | 16.9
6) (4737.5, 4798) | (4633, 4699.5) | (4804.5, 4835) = 2.2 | 16.4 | 16.7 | 17.8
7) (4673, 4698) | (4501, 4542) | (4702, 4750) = 0.3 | 16.1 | 16.6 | 16.9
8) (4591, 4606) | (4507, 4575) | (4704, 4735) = 0.1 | 15.8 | 16.1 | 17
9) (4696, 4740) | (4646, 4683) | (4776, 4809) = 0.7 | 16.4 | 16.3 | 16.8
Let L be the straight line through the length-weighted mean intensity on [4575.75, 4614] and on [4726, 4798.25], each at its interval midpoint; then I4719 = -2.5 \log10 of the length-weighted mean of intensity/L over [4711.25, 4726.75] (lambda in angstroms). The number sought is -0.09 mag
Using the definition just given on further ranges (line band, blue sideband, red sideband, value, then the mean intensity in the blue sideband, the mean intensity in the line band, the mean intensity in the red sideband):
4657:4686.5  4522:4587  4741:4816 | -0.01 mag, 16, 16.6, 16.7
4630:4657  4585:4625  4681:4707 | -0.02 mag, 16.1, 16.2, 15.8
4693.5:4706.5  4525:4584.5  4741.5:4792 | 0.14 mag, 15.9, 14.6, 16.9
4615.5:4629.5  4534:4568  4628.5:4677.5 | -0.04 mag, 15.9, 16.8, 16.3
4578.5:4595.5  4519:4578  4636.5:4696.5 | -0.03 mag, 15.8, 16.5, 16.5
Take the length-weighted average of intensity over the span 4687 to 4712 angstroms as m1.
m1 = 16.2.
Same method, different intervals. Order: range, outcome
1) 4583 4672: 16.3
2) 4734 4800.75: 16.6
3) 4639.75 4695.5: 16.7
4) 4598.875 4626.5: 15.8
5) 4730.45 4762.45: 16.6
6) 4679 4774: 16.6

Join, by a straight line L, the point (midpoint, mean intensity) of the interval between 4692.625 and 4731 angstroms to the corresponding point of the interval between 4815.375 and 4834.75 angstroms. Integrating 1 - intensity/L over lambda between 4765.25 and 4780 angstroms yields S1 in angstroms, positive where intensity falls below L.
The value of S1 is 1.35 angstroms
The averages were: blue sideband 16.6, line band 15.9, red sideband 18.4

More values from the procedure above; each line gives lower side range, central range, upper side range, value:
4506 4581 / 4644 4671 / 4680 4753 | -0.10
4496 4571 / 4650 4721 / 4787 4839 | 0.40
